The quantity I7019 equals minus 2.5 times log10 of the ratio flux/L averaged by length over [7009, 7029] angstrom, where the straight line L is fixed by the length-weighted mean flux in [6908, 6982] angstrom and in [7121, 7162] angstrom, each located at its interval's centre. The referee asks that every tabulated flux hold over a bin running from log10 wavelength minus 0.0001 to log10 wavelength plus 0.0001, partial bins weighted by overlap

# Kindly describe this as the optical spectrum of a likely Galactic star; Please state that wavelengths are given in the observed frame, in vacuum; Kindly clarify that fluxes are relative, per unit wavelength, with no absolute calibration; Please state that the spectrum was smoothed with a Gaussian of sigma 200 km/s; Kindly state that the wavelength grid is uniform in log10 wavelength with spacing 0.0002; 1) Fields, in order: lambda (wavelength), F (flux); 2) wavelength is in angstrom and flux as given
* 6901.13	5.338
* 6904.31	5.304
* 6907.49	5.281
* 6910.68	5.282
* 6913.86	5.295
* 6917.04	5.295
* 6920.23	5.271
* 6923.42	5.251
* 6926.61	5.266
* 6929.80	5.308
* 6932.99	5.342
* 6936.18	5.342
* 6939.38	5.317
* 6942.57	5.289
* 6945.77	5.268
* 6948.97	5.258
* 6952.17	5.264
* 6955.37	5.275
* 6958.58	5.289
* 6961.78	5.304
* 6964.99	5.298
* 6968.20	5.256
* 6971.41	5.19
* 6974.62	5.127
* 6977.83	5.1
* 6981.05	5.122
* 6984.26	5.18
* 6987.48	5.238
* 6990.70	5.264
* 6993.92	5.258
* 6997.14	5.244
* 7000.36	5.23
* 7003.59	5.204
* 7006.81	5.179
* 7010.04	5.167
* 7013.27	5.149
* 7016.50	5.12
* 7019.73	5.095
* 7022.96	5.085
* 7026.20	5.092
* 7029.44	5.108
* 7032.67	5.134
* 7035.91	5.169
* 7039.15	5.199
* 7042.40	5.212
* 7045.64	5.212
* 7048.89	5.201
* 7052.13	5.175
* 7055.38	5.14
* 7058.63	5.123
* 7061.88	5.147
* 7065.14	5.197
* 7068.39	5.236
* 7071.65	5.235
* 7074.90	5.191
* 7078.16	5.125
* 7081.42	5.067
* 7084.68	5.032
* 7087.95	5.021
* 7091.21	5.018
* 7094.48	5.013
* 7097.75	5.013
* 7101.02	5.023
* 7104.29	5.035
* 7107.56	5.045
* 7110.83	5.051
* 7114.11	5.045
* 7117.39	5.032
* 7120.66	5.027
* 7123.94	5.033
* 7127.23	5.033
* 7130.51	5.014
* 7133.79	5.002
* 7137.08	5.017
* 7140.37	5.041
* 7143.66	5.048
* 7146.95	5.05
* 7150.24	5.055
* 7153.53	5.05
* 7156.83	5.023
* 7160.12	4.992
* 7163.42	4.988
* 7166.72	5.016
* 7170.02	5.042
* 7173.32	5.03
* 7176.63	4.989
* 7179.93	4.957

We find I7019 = 0.01 mag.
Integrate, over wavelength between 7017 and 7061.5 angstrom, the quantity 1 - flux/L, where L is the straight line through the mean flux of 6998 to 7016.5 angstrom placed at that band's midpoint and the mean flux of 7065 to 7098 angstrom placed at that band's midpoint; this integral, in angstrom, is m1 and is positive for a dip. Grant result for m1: 0.0 angstrom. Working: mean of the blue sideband 5.18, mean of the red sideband 5.1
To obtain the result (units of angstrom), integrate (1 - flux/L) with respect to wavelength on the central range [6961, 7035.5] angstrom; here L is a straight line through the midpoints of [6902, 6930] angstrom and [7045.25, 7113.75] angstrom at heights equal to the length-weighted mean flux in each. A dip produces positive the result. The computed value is 0.2 angstrom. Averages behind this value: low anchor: 5.28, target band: 5.18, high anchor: 5.11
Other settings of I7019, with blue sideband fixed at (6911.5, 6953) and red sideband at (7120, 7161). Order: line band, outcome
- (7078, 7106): 0.01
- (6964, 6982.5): 0.01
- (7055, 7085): -0.01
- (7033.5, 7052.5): -0.01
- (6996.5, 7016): 0.00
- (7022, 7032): 0.02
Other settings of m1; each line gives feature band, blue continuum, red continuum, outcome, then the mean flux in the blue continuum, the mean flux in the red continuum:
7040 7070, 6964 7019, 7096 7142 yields -0.42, 5.19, 5.03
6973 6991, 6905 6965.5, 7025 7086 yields 0.25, 5.29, 5.16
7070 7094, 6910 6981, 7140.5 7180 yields 0.08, 5.26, 5.02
